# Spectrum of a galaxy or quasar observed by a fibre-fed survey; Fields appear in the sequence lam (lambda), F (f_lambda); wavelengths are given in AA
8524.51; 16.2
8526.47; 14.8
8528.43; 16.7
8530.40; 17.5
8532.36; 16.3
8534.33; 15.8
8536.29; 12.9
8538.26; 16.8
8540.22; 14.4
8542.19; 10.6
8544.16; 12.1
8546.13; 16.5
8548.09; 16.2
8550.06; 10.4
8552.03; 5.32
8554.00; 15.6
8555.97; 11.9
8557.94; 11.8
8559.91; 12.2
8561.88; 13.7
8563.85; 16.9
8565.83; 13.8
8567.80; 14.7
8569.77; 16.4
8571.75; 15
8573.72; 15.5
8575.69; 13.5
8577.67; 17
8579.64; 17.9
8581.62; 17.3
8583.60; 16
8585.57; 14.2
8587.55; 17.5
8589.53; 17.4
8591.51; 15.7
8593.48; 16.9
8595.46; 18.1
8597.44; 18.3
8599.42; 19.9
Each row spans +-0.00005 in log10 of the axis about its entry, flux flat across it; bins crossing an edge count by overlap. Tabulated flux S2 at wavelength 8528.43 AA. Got 16.7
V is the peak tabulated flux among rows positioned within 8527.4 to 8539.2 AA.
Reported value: 17.5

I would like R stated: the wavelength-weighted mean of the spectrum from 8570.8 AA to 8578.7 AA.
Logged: 15.3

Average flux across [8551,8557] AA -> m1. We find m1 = 10.9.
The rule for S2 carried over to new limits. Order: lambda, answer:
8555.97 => 11.9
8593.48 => 16.9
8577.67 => 17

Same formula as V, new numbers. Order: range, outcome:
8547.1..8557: 16.2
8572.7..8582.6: 17.9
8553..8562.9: 15.6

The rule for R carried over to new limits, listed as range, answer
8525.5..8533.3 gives 16.3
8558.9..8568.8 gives 14.3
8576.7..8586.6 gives 16.5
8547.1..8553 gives 10.7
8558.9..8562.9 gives 13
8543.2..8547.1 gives 14.3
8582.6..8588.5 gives 15.9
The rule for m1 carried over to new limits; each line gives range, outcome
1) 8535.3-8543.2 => 13.7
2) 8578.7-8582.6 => 17.6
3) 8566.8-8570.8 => 15.5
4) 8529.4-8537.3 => 15.6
